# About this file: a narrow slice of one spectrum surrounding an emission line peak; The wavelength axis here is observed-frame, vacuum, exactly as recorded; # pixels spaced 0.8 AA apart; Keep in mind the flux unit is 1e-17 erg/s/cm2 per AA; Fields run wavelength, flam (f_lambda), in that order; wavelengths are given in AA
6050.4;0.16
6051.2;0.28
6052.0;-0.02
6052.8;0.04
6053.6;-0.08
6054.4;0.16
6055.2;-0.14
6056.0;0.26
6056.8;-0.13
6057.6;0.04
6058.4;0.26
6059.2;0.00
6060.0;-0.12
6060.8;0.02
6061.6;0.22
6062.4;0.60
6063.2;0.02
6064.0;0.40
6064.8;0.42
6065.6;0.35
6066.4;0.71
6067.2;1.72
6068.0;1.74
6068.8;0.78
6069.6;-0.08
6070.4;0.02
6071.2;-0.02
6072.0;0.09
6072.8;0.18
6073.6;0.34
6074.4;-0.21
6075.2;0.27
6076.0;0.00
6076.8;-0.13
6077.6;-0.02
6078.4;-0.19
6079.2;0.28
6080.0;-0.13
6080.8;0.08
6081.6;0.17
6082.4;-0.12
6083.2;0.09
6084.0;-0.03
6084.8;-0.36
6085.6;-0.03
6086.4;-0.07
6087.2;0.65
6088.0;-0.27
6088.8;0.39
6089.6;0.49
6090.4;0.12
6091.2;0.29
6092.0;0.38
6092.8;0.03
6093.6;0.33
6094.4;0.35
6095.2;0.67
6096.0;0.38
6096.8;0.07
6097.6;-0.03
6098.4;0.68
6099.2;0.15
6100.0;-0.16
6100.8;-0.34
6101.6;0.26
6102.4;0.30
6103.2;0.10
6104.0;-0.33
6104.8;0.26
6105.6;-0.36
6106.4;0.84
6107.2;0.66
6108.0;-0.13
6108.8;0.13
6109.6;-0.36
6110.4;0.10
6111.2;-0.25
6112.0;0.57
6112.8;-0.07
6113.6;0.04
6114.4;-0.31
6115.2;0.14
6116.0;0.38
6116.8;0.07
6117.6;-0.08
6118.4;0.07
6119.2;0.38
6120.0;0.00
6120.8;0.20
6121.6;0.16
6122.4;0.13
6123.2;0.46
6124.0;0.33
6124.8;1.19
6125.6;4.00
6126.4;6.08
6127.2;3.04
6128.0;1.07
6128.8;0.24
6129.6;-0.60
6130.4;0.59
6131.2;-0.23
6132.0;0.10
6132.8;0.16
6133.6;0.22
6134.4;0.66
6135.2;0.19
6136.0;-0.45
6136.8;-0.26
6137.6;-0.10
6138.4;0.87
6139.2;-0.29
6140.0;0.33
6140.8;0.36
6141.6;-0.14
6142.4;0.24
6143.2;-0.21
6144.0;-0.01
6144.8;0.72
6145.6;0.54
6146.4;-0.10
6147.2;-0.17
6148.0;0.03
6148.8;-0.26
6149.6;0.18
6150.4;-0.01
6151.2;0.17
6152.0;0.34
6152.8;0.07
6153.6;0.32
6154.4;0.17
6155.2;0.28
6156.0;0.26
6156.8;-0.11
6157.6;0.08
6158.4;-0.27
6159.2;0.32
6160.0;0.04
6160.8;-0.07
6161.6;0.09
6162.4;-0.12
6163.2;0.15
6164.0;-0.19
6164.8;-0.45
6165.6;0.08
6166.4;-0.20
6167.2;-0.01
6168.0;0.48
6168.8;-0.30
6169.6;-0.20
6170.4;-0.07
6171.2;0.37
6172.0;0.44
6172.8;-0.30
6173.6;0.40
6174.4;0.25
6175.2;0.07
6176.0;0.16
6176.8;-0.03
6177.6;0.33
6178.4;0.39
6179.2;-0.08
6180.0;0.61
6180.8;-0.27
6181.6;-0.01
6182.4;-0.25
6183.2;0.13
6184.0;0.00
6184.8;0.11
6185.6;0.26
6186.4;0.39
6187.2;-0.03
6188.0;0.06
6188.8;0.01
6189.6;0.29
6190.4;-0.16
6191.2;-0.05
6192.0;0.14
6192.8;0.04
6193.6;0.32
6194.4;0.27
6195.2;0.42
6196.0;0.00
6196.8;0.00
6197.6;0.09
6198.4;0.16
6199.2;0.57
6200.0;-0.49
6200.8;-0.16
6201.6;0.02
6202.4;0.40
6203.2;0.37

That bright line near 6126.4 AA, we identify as [O III]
